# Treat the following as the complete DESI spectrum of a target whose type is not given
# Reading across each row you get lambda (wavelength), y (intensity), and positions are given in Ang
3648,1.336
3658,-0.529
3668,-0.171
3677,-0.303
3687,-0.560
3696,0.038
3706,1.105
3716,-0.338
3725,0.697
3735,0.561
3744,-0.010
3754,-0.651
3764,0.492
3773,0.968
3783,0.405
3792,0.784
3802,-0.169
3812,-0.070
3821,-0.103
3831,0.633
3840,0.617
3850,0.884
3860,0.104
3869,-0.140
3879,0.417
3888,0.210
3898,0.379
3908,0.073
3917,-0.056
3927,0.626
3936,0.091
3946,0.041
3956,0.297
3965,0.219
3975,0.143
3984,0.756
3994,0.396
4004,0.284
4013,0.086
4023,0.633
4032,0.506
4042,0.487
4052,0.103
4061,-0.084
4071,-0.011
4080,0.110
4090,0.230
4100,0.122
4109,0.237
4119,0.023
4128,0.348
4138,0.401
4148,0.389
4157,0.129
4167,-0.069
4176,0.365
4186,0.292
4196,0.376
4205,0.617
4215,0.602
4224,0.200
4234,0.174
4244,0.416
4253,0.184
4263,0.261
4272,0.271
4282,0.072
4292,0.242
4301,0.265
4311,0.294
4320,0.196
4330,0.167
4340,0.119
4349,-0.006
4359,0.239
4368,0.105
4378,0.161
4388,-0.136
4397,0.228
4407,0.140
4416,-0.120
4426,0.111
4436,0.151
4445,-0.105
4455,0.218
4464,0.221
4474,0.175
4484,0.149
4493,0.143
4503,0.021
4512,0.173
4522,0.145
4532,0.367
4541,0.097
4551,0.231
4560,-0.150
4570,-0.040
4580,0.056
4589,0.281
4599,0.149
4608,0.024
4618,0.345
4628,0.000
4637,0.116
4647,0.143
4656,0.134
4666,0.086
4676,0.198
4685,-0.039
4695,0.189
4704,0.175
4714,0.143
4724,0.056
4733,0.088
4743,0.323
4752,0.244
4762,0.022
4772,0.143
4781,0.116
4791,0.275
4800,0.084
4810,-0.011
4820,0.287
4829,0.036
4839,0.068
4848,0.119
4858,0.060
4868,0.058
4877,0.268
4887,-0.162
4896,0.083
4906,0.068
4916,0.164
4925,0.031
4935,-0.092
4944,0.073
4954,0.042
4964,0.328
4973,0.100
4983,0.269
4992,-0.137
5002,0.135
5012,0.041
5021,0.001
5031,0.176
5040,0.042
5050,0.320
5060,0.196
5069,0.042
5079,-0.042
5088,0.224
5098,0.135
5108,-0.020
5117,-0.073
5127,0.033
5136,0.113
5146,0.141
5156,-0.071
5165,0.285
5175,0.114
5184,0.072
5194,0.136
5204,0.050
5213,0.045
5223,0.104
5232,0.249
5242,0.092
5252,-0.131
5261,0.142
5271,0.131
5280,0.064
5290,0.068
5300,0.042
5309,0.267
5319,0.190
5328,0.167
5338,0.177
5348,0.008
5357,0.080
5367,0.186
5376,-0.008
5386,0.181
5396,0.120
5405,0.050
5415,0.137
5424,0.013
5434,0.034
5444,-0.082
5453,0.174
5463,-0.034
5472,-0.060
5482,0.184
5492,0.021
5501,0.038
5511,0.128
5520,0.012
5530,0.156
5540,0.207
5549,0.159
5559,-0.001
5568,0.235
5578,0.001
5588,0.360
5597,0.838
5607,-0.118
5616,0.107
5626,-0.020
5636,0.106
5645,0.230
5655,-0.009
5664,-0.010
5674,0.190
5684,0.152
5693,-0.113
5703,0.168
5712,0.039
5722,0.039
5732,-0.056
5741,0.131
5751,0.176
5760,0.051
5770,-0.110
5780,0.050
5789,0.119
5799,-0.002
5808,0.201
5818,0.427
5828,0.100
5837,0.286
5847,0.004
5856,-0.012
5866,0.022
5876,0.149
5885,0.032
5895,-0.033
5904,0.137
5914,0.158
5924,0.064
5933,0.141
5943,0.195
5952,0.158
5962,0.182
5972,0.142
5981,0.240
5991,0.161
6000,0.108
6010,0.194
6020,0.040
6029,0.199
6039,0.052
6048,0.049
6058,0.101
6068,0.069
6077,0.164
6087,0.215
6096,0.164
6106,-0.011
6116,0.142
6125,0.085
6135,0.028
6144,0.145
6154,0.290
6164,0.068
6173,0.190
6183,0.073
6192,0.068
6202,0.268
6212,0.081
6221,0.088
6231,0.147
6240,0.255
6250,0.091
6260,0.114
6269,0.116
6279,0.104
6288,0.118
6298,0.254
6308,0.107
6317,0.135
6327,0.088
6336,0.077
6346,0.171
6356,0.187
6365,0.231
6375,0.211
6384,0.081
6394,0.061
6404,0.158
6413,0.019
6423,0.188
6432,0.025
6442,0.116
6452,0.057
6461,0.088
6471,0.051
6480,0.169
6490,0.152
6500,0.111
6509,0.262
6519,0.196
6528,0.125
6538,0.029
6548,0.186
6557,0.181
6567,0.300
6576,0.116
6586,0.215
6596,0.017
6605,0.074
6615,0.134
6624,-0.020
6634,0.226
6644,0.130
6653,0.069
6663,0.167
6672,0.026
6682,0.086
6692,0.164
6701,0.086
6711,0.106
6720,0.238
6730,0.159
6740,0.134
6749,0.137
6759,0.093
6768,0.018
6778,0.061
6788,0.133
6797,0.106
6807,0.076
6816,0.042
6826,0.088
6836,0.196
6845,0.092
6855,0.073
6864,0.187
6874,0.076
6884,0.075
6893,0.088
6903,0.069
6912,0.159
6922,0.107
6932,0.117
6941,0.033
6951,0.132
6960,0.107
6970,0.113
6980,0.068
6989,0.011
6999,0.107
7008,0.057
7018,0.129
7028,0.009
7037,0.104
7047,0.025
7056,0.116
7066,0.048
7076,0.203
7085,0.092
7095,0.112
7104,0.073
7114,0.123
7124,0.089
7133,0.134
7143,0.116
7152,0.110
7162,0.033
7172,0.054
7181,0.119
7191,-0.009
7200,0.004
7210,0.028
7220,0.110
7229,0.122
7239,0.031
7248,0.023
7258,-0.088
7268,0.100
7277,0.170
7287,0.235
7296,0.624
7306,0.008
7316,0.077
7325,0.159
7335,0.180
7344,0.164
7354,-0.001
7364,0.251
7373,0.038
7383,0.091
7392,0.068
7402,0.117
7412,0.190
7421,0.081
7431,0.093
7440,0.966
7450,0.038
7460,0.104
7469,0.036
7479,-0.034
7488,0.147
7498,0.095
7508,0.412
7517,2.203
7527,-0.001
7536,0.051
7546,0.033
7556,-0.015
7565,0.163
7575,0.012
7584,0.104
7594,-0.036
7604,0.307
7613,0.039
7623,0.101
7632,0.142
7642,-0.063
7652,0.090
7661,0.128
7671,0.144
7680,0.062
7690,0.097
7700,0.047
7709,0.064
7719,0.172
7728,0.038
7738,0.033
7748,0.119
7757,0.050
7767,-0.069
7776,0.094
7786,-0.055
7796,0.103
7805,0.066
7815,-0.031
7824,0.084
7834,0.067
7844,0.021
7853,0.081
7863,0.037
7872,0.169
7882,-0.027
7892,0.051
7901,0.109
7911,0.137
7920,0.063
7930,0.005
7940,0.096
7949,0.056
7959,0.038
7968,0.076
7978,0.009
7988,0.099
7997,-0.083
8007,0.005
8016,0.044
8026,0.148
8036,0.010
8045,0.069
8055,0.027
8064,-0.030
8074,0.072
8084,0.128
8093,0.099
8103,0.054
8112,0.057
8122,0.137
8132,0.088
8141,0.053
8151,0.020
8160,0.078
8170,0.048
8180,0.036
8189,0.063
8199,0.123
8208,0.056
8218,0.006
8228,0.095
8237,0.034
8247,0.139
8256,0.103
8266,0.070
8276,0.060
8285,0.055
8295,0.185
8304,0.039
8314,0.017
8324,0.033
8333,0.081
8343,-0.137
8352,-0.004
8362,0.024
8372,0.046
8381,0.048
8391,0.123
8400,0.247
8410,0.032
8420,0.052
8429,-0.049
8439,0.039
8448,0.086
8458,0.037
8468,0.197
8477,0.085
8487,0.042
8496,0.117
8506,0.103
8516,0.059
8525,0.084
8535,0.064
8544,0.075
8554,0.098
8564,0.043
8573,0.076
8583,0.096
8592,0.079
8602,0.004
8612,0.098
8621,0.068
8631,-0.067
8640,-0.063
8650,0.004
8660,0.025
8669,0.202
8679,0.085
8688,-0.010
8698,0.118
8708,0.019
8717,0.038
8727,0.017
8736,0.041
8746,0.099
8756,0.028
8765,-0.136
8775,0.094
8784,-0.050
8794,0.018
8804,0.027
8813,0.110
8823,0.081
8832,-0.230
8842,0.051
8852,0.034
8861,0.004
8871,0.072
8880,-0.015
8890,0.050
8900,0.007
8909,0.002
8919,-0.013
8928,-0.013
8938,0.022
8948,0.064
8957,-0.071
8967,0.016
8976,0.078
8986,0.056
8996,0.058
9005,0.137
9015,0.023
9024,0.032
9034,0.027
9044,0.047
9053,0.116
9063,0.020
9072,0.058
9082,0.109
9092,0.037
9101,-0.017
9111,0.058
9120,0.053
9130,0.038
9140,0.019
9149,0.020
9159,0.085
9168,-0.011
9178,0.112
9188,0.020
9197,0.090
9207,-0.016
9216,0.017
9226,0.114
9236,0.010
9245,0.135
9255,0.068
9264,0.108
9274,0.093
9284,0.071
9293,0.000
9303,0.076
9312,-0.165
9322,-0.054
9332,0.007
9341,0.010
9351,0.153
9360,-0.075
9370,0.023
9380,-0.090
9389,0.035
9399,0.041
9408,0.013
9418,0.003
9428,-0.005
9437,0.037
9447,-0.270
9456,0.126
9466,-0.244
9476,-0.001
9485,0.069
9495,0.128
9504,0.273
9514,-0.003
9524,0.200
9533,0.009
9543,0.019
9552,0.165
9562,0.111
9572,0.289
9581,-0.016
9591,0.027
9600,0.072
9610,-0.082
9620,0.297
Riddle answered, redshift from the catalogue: 0.500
